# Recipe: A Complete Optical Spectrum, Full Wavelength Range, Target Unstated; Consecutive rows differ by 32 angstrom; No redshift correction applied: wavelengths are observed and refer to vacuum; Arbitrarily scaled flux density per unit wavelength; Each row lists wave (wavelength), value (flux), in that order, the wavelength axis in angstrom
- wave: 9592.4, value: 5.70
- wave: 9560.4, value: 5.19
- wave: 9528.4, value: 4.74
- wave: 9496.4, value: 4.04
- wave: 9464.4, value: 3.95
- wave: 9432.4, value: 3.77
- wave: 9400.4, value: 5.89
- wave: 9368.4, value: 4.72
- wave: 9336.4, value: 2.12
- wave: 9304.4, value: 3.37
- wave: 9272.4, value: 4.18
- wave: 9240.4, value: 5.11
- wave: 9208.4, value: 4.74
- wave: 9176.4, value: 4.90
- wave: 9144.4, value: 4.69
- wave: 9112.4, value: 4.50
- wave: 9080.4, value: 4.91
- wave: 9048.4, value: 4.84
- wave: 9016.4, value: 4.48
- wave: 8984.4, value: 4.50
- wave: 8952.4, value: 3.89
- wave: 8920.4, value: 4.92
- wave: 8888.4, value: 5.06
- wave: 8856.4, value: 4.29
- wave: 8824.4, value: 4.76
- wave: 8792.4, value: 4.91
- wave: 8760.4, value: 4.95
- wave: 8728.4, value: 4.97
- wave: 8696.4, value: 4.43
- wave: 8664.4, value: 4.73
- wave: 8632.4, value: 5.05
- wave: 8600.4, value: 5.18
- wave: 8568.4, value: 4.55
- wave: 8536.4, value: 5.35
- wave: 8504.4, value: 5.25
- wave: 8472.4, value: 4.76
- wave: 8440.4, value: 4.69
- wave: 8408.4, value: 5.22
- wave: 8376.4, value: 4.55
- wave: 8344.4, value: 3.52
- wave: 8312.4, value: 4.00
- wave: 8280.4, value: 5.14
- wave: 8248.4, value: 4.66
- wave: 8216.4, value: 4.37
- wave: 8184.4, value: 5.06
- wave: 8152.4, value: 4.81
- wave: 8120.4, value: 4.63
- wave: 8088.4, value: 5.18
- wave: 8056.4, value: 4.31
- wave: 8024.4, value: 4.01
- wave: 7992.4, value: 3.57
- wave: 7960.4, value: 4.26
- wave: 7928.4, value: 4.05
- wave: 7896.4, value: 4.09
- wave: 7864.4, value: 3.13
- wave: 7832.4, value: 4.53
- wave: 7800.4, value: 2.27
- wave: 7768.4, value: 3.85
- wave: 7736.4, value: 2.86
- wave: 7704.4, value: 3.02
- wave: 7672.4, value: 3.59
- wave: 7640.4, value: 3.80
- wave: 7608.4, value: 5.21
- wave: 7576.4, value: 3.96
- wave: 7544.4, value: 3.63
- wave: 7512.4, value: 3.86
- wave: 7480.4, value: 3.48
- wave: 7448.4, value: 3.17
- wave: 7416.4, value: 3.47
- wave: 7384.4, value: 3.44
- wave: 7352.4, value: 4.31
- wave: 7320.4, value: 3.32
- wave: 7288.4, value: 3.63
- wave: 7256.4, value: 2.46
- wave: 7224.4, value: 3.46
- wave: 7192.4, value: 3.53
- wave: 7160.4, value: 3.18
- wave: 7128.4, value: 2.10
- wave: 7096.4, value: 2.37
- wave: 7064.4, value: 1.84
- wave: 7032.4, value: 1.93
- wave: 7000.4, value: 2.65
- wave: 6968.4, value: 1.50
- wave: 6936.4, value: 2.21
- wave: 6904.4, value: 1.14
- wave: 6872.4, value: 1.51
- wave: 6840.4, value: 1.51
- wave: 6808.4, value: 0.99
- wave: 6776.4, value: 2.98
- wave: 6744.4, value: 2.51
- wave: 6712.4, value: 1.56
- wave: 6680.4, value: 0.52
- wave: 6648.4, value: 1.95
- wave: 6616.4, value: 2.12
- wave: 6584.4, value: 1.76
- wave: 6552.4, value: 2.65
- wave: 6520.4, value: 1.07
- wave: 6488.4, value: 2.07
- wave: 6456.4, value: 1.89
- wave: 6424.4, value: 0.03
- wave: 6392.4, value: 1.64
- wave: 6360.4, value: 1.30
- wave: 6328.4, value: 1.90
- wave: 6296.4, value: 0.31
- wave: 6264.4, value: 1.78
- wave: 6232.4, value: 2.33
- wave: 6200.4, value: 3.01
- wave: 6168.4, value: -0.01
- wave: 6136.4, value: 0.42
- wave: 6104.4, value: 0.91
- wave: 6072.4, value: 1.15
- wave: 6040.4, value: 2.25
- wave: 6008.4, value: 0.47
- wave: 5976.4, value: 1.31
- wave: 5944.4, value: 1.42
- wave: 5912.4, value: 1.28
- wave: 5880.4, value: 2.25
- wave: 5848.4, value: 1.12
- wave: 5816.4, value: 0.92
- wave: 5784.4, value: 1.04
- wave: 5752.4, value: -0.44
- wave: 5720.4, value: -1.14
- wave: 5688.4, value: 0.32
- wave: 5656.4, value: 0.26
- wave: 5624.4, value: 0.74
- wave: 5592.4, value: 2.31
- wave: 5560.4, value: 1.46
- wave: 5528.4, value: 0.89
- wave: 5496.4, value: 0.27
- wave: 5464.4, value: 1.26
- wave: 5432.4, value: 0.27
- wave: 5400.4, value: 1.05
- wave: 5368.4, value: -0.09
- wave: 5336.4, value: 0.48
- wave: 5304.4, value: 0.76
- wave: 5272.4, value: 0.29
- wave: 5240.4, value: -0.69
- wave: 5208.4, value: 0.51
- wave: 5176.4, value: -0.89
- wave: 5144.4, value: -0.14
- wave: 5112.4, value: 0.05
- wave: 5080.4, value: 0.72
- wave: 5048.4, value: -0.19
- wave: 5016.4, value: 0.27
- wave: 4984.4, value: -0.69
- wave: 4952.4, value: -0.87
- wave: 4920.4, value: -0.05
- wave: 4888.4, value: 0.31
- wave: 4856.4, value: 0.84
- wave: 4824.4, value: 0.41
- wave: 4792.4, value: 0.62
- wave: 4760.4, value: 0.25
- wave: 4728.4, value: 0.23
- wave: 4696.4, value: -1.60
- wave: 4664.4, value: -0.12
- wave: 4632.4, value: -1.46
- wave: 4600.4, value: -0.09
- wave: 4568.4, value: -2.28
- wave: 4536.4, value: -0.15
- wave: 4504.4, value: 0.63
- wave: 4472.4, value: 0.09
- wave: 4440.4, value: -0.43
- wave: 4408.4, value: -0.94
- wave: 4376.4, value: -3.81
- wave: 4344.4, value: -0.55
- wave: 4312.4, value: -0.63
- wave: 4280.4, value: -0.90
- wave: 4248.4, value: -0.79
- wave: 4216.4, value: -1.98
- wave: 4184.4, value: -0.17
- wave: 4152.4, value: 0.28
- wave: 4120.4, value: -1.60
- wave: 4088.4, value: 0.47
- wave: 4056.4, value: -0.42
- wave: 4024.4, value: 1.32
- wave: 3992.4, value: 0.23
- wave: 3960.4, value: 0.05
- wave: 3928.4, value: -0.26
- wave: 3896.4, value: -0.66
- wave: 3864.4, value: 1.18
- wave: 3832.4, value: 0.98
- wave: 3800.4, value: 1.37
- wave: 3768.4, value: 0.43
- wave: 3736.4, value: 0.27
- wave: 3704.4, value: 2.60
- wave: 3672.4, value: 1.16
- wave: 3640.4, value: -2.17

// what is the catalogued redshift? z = 0.792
